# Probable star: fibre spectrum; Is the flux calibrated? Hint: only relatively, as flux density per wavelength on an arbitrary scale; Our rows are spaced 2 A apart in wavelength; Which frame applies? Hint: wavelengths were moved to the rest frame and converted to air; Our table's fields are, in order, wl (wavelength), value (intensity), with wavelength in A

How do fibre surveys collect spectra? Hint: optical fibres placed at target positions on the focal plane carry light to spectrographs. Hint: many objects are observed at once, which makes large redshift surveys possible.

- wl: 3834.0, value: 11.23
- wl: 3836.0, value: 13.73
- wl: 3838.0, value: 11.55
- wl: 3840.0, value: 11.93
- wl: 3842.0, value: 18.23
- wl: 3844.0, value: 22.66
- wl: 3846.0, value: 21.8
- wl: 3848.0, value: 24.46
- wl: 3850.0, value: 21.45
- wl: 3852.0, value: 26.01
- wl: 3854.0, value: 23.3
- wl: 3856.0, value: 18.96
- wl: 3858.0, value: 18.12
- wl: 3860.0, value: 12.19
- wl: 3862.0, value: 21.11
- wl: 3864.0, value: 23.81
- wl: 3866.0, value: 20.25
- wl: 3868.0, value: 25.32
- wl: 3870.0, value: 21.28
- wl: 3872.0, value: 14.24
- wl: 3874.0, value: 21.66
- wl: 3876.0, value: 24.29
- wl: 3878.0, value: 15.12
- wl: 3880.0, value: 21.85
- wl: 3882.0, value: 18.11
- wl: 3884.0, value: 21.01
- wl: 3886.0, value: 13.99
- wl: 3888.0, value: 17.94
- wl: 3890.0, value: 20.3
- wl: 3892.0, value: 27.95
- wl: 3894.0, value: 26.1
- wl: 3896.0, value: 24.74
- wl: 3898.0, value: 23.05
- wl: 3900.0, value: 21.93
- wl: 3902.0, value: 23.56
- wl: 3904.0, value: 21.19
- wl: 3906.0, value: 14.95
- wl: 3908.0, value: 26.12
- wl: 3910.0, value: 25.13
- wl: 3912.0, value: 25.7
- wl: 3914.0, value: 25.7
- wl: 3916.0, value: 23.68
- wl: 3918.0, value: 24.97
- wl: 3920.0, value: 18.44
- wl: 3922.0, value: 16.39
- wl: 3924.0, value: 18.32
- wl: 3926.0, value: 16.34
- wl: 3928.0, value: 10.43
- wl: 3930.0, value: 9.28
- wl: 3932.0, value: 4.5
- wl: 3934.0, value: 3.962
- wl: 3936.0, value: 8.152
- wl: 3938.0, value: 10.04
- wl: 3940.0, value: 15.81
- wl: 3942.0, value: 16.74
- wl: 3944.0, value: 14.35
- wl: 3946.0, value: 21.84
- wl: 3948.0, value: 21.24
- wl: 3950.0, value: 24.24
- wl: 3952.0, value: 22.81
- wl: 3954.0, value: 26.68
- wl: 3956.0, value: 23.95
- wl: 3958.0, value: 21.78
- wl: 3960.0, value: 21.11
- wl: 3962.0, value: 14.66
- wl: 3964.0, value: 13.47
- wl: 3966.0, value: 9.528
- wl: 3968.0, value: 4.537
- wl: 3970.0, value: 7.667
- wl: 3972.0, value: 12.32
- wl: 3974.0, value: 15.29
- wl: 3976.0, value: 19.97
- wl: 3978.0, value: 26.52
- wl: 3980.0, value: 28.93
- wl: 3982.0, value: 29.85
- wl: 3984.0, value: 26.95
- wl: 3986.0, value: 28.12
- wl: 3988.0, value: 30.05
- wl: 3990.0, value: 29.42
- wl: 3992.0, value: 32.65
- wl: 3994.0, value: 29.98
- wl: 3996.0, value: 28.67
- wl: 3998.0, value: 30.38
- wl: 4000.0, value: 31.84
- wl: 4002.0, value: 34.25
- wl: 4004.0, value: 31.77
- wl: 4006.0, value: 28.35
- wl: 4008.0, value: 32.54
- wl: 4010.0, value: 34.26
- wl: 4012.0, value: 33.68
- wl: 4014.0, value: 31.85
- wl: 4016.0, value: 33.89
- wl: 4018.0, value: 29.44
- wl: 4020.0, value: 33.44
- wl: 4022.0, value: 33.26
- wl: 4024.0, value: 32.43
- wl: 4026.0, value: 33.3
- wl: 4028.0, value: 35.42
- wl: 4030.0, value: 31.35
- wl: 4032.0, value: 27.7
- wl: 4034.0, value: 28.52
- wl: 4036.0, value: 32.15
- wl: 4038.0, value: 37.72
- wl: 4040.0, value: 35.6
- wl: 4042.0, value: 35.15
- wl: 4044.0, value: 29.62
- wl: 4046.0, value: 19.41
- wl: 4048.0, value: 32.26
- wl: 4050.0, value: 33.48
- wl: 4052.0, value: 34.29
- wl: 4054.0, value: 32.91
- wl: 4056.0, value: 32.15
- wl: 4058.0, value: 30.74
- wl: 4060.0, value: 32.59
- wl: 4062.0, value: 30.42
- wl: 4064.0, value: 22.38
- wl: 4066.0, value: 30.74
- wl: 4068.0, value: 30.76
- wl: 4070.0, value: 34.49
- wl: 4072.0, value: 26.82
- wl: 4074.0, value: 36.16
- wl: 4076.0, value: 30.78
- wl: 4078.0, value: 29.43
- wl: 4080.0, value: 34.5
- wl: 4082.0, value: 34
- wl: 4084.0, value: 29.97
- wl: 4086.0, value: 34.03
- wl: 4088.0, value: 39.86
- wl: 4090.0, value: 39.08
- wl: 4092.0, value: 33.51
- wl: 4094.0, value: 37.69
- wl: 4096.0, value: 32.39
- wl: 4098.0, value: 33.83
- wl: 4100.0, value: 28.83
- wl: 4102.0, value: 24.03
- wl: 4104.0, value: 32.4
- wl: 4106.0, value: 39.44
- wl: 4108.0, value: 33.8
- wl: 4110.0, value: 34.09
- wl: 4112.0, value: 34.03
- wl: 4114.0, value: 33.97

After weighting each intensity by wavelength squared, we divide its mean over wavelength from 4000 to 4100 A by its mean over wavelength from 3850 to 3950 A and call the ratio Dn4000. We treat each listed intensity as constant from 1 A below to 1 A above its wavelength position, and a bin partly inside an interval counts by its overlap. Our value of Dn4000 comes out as 1.8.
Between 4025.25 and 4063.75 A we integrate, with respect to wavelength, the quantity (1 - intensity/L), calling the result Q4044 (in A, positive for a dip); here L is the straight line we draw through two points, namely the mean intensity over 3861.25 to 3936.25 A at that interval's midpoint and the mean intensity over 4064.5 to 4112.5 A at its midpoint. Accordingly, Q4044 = -2.3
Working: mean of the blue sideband 19.6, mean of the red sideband 33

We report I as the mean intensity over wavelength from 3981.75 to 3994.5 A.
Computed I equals 29.5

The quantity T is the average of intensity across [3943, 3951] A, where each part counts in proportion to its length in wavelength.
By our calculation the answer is 20.4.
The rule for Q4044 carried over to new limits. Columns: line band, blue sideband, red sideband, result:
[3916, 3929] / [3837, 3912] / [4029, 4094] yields 3.11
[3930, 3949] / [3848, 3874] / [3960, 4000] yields 7.86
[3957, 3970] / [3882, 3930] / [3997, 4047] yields 6.21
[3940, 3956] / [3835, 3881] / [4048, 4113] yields 2.56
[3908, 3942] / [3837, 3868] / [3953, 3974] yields 1.64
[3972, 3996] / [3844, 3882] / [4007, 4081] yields 1.44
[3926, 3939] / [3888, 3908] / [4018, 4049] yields 8.61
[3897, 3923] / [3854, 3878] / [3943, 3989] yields -2.89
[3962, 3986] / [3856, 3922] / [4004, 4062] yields 8.44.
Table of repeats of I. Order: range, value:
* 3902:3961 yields 18.5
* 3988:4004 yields 31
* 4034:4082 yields 31.5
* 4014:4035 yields 31.9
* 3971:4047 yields 29.9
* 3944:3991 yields 20.8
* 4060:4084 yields 31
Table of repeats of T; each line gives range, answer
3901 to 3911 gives 22.2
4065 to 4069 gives 30.8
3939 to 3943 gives 16.3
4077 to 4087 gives 32.4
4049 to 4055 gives 33.6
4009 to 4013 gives 34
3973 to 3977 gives 17.6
